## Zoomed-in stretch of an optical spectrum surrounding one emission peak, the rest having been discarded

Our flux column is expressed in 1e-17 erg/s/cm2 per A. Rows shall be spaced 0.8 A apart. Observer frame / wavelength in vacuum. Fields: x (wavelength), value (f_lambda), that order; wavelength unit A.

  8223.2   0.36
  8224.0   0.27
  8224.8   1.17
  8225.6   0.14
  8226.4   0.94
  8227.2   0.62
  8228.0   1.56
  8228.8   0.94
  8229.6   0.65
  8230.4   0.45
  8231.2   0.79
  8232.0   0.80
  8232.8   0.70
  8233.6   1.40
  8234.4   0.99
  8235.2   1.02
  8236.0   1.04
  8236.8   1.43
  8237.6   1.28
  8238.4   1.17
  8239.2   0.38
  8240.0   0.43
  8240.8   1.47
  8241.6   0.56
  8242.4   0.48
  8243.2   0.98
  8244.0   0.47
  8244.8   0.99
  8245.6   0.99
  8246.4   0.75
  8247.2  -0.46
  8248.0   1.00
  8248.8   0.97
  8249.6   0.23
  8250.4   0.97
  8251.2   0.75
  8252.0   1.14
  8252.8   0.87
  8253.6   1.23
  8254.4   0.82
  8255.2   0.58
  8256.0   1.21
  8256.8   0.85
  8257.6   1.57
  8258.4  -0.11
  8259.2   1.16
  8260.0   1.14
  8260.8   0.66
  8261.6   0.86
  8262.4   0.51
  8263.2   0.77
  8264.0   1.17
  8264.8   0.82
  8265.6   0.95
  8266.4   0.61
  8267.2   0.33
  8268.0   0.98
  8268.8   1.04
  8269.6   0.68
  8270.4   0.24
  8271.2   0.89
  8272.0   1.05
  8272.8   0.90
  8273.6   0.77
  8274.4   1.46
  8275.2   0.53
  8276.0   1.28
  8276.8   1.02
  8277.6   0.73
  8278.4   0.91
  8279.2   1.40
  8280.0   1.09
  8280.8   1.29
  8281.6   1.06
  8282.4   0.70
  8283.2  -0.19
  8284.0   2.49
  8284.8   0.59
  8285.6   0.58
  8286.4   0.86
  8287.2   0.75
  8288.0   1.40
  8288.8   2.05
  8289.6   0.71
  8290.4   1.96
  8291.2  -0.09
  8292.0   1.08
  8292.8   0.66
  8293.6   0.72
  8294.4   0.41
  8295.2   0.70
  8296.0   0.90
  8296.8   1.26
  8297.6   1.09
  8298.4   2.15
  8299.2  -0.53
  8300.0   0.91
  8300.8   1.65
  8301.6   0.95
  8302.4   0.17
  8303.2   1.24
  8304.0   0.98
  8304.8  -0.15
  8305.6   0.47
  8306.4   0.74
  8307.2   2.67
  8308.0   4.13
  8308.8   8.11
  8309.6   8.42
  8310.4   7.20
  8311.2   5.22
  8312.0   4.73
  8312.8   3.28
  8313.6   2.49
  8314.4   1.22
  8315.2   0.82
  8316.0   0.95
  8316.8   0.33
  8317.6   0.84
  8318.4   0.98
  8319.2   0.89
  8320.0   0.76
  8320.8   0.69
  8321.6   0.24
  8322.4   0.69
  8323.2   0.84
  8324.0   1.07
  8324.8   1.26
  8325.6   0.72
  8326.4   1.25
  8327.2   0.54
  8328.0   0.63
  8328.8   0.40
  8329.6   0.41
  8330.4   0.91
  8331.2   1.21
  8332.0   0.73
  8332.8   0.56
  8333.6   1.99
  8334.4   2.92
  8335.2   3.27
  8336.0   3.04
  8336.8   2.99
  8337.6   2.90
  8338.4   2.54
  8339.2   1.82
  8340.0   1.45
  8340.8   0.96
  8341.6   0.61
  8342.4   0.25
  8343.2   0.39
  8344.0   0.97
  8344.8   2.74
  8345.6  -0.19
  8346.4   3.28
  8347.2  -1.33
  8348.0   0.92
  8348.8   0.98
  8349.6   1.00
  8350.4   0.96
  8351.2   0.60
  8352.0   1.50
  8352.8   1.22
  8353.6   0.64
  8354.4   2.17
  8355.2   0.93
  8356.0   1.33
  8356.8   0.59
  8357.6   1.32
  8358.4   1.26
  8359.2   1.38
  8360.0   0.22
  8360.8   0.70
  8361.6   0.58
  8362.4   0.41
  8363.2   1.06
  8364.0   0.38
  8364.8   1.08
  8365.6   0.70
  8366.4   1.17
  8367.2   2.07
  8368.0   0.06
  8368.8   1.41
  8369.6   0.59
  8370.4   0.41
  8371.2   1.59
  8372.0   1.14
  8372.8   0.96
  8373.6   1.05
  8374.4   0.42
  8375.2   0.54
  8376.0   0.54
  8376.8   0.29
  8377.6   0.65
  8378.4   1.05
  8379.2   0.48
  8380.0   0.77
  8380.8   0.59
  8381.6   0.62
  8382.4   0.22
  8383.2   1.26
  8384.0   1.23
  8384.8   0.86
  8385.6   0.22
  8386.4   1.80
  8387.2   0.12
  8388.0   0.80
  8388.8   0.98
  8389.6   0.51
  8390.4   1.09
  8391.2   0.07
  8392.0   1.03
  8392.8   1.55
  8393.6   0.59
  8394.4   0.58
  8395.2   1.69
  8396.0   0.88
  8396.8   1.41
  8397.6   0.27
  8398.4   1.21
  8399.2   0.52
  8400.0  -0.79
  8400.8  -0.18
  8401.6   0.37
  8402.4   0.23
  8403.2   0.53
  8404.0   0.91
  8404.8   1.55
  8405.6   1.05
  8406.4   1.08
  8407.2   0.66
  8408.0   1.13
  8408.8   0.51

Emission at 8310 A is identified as H-alpha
